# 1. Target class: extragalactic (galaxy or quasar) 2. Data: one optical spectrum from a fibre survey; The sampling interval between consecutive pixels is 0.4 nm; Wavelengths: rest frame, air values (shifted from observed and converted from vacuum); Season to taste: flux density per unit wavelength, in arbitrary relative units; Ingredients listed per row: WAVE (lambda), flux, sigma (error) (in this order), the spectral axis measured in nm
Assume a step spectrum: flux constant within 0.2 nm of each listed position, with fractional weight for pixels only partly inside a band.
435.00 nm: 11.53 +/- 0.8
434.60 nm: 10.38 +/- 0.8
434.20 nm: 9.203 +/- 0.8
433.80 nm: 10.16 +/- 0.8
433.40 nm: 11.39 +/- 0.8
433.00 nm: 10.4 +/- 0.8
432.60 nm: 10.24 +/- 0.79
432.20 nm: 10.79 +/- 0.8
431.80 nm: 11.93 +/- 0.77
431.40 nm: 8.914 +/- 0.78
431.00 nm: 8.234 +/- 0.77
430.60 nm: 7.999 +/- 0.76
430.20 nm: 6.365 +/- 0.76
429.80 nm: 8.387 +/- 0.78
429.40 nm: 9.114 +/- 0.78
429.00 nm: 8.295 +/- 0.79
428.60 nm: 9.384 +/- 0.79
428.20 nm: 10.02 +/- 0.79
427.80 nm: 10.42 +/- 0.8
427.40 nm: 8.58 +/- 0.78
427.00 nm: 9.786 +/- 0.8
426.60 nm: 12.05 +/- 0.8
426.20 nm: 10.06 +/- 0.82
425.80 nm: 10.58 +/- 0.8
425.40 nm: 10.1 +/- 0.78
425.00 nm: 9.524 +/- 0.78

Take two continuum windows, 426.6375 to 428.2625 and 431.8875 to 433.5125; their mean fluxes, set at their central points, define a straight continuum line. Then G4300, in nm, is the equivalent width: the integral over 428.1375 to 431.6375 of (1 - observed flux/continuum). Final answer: 0.61 nm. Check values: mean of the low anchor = 9.91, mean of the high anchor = 10.8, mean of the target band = 8.5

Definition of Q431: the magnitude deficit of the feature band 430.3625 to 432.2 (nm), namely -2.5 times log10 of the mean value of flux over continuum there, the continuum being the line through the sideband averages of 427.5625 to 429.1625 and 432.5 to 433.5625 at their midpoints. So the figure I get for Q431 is 0.10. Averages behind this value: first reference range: 9.54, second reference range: 10.7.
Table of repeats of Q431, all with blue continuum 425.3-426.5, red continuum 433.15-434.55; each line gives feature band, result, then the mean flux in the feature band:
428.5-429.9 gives 0.18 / 8.78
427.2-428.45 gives 0.08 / 9.66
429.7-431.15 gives 0.32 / 7.69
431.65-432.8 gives -0.07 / 10.9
